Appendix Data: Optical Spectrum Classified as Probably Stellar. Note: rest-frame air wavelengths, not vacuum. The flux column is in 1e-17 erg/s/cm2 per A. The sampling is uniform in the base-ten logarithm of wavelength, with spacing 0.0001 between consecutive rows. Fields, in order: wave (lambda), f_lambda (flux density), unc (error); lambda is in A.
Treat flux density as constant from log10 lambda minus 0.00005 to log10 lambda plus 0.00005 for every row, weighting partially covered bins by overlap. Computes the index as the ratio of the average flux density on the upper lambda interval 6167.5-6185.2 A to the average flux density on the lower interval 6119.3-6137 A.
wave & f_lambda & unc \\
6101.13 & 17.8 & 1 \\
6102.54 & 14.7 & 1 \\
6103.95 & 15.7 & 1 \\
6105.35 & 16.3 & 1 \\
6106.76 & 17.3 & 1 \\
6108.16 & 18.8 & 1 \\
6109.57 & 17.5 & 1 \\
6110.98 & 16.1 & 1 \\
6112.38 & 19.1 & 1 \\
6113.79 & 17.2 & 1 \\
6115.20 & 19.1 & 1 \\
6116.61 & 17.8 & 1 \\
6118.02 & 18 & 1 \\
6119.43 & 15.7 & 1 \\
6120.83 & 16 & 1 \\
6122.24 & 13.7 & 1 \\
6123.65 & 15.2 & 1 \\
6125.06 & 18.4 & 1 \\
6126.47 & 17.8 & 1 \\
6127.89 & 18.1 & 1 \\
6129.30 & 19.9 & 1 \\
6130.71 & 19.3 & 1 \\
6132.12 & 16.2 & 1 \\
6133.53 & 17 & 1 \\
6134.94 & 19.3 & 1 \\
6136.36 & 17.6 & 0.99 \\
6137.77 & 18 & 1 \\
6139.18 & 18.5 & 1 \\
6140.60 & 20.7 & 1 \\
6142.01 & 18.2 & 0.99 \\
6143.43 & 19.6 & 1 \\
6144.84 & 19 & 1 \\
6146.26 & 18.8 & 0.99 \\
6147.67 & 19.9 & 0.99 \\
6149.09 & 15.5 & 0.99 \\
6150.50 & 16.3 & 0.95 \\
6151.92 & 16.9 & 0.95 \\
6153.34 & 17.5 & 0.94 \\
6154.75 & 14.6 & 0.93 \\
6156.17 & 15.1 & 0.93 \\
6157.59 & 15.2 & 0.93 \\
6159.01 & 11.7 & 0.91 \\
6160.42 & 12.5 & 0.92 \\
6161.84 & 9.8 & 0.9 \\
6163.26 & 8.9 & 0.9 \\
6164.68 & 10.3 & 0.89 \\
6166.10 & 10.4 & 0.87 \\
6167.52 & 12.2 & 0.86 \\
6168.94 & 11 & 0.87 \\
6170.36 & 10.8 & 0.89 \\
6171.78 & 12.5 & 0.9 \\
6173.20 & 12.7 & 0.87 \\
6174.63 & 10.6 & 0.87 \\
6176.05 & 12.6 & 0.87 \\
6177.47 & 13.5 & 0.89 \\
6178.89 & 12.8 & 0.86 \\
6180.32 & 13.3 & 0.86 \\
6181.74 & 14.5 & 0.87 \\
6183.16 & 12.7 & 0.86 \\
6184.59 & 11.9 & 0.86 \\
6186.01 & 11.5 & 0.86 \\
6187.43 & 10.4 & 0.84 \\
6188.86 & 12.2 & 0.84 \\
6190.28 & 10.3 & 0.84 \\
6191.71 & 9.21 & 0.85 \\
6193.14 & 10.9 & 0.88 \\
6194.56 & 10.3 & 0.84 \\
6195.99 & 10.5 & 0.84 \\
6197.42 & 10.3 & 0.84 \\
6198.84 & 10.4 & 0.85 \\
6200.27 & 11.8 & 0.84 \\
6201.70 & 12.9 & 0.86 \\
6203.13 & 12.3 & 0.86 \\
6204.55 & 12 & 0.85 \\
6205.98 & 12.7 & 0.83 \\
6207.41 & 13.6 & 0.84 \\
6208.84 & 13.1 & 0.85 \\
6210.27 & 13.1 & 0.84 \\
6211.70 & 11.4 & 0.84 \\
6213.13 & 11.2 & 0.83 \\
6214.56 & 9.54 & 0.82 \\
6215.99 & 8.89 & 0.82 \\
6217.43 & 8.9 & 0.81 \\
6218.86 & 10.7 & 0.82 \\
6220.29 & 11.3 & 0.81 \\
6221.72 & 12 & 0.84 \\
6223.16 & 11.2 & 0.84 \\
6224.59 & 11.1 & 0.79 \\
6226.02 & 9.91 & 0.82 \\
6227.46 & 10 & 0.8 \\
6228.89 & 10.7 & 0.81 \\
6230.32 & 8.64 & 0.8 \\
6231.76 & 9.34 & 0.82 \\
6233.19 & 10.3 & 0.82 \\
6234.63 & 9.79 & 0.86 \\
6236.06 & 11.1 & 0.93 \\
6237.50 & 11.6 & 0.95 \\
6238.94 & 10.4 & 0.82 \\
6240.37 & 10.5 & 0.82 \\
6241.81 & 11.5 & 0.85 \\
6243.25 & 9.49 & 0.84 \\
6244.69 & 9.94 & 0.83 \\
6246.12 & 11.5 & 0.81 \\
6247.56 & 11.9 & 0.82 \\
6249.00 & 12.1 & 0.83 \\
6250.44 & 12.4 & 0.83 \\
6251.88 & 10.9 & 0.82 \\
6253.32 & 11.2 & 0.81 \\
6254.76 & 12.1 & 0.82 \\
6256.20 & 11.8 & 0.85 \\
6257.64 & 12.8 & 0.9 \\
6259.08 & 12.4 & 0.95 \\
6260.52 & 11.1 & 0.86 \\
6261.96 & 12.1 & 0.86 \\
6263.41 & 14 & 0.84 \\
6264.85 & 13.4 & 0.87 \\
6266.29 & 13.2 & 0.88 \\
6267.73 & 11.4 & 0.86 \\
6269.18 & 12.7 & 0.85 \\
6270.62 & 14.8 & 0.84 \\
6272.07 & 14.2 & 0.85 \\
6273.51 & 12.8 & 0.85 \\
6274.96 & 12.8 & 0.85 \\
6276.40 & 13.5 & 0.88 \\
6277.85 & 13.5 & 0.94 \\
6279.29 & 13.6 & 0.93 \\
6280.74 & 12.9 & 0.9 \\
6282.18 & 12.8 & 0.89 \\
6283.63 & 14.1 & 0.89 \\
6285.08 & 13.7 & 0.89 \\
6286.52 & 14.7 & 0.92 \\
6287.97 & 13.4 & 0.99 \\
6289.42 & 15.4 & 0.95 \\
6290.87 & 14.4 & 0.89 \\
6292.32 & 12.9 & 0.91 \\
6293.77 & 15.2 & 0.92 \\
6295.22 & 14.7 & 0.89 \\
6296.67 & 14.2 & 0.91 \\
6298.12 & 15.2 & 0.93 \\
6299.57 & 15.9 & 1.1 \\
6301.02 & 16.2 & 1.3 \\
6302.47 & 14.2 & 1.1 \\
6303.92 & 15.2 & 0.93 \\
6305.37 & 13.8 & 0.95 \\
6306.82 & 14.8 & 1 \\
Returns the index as 0.72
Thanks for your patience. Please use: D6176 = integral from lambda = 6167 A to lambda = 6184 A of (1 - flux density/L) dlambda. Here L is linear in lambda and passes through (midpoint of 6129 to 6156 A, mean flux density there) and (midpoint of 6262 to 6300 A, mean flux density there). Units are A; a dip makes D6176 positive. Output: 4.5 A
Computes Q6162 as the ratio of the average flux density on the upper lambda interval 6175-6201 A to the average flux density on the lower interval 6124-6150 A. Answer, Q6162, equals 0.63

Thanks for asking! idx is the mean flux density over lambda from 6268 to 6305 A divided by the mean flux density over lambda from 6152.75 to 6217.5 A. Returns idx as 1.2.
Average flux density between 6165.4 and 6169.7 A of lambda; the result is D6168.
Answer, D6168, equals 11.2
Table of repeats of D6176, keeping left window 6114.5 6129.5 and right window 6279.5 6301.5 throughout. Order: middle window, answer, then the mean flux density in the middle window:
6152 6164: 2.33 A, 13.4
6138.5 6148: -1.37 A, 19.2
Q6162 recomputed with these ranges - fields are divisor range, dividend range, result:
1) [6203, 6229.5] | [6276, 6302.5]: 1.27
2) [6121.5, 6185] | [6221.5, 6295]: 0.80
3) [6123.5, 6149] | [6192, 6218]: 0.61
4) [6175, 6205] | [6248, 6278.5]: 1.08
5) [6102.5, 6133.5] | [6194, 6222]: 0.66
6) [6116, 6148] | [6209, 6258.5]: 0.61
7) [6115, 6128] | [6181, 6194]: 0.68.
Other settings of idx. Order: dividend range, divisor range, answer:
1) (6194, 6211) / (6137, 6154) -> 0.65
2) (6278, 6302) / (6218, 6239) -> 1.36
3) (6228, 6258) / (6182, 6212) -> 0.94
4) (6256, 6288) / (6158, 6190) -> 1.12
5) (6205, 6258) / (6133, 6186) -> 0.76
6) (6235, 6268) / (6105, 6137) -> 0.67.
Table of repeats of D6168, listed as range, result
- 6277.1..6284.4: 13.4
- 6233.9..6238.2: 10.8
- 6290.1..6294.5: 14.2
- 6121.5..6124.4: 14.5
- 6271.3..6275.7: 13.3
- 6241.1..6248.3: 10.9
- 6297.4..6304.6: 15.3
